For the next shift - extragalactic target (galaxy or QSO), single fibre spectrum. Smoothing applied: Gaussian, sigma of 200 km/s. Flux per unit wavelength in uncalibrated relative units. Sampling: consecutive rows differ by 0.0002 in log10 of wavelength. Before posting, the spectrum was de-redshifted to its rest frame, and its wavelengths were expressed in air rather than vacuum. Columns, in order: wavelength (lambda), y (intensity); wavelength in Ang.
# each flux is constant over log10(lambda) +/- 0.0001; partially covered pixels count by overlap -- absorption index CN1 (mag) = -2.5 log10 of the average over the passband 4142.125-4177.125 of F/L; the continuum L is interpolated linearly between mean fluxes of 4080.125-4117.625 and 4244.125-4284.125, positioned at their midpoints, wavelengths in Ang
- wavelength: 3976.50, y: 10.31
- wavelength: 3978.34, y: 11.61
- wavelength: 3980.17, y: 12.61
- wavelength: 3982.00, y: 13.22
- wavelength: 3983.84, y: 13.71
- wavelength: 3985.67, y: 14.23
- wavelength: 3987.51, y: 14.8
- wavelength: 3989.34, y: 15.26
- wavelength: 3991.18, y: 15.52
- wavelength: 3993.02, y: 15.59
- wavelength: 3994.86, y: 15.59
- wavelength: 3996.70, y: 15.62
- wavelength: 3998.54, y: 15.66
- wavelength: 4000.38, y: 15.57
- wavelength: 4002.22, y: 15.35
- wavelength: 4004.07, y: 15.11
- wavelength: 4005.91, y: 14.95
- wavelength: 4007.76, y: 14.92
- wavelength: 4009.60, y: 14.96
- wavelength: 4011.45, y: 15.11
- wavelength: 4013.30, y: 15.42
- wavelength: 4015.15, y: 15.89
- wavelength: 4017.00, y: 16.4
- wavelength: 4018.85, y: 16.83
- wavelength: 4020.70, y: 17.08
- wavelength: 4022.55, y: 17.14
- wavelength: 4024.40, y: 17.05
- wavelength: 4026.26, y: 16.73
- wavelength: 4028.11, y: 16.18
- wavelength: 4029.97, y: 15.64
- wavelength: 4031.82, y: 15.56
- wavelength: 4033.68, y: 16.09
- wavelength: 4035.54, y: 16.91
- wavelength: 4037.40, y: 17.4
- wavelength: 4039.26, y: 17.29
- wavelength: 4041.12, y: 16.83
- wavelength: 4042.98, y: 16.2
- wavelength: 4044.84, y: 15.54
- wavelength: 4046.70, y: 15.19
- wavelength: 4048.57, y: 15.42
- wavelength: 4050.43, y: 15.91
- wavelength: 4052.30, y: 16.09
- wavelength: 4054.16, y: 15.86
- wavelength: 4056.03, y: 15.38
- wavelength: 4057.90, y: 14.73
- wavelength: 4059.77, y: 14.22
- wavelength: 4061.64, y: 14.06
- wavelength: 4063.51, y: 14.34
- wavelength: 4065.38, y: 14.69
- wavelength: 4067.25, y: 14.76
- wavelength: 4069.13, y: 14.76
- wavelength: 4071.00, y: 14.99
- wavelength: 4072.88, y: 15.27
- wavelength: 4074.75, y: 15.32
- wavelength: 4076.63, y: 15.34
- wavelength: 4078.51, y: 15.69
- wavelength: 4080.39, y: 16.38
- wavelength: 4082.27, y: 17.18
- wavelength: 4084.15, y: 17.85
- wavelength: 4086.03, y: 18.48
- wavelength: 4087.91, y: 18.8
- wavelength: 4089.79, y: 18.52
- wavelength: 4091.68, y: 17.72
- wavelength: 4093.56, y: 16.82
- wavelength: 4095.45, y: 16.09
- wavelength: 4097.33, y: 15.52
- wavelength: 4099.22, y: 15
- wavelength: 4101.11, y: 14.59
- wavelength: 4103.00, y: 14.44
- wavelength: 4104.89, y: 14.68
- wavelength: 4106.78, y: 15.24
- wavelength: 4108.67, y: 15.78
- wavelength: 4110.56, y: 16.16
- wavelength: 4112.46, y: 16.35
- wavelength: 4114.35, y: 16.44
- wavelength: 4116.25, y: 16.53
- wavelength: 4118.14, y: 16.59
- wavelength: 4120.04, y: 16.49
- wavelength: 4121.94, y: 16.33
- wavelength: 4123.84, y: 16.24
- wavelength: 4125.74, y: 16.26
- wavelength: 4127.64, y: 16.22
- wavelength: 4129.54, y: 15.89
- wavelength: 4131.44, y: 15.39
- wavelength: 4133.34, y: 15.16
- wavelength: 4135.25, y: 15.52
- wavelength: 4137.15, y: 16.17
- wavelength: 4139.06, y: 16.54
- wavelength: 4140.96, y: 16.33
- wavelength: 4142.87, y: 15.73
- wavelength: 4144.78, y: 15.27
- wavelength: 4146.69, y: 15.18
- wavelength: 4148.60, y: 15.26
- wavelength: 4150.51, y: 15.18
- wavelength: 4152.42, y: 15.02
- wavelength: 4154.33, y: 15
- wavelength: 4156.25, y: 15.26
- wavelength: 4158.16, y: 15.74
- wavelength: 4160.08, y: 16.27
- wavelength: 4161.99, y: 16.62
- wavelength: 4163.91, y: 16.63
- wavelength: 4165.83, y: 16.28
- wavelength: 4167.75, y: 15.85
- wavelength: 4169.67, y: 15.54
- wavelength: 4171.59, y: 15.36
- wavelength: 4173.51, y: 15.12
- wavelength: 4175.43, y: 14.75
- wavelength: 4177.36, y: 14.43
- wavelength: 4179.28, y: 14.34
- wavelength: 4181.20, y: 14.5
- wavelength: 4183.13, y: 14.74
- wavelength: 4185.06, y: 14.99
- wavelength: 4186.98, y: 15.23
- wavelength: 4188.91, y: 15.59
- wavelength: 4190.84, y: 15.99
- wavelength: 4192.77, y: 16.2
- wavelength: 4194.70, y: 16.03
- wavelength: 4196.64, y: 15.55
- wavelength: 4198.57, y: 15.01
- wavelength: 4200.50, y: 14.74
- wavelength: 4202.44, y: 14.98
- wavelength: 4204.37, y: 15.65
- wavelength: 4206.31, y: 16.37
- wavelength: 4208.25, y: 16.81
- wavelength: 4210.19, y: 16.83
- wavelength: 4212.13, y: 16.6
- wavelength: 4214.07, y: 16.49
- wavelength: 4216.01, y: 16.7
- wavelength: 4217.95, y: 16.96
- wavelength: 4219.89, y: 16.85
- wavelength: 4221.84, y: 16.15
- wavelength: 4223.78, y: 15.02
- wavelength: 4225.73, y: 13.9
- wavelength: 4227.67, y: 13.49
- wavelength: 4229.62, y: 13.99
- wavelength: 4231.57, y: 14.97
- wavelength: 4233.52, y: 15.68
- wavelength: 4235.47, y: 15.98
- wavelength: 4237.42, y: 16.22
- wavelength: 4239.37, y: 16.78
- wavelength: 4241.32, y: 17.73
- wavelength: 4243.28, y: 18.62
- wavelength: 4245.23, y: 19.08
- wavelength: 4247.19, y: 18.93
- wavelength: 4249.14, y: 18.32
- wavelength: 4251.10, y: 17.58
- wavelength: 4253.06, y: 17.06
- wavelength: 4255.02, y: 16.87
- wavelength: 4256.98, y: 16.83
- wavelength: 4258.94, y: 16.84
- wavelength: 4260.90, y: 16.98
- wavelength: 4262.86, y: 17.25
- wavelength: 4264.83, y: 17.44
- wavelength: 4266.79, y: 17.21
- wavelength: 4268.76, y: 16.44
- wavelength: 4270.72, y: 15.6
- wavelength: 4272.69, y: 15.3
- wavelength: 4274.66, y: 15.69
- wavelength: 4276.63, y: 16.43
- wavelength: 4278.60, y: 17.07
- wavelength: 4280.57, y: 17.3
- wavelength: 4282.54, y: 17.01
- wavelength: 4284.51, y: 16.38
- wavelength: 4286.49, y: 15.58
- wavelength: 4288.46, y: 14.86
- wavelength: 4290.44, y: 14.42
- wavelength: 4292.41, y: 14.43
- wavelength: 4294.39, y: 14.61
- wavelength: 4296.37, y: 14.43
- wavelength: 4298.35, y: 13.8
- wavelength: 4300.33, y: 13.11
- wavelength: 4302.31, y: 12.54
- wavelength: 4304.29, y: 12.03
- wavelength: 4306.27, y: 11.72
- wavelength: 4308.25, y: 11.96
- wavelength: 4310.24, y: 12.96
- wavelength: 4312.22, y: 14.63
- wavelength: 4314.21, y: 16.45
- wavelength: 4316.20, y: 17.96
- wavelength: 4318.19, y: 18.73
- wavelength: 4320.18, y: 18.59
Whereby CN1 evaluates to 0.08 mag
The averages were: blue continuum 16.4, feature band 15.5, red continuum 17.1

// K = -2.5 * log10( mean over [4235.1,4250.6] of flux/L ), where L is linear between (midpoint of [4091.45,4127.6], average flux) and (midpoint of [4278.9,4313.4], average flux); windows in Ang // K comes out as -0.20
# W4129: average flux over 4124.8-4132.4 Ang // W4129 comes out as 16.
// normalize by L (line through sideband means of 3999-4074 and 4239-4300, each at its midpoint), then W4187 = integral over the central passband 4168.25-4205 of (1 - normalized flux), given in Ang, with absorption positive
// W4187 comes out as 2.3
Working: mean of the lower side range 15.7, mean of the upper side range 16.5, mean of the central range 15.2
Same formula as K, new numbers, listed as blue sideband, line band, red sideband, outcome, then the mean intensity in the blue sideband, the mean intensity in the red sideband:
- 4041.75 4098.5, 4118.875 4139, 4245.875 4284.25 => 0.02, 15.9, 17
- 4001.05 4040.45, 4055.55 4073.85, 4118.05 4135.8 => 0.09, 16.1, 16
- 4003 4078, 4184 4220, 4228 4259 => 0.05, 15.7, 16.9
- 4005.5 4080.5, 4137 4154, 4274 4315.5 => -0.02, 15.7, 14.7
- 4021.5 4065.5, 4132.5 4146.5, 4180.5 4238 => 0.00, 15.9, 15.6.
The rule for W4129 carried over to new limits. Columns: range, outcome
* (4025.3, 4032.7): 16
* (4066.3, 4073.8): 14.9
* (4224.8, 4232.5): 14.1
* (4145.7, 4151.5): 15.2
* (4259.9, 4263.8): 17.1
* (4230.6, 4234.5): 15.3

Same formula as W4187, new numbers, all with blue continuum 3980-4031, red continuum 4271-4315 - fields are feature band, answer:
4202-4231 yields -1.8 Ang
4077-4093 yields -2.3 Ang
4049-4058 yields -0.2 Ang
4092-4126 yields -1.6 Ang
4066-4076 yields 0.2 Ang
